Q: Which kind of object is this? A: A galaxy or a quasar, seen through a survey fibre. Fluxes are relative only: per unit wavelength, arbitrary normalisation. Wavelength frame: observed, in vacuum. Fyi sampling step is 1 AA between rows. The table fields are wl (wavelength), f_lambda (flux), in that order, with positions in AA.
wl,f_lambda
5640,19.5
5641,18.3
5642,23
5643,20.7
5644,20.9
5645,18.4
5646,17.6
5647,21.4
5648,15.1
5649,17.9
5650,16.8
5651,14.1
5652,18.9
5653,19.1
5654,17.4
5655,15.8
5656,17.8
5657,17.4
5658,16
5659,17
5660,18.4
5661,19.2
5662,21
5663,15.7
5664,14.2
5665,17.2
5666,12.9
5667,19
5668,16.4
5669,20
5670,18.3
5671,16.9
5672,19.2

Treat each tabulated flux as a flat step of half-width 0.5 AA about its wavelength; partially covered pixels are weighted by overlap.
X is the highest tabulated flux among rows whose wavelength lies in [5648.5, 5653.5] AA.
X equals 19.1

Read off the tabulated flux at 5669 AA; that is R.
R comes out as 20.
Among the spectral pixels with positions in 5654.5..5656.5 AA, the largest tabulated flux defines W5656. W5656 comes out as 17.8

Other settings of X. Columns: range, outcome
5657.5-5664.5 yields 21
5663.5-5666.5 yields 17.2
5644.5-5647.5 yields 21.4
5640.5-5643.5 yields 23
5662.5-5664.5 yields 15.7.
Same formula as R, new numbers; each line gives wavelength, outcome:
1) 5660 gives 18.4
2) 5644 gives 20.9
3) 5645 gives 18.4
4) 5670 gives 18.3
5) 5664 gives 14.2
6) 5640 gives 19.5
